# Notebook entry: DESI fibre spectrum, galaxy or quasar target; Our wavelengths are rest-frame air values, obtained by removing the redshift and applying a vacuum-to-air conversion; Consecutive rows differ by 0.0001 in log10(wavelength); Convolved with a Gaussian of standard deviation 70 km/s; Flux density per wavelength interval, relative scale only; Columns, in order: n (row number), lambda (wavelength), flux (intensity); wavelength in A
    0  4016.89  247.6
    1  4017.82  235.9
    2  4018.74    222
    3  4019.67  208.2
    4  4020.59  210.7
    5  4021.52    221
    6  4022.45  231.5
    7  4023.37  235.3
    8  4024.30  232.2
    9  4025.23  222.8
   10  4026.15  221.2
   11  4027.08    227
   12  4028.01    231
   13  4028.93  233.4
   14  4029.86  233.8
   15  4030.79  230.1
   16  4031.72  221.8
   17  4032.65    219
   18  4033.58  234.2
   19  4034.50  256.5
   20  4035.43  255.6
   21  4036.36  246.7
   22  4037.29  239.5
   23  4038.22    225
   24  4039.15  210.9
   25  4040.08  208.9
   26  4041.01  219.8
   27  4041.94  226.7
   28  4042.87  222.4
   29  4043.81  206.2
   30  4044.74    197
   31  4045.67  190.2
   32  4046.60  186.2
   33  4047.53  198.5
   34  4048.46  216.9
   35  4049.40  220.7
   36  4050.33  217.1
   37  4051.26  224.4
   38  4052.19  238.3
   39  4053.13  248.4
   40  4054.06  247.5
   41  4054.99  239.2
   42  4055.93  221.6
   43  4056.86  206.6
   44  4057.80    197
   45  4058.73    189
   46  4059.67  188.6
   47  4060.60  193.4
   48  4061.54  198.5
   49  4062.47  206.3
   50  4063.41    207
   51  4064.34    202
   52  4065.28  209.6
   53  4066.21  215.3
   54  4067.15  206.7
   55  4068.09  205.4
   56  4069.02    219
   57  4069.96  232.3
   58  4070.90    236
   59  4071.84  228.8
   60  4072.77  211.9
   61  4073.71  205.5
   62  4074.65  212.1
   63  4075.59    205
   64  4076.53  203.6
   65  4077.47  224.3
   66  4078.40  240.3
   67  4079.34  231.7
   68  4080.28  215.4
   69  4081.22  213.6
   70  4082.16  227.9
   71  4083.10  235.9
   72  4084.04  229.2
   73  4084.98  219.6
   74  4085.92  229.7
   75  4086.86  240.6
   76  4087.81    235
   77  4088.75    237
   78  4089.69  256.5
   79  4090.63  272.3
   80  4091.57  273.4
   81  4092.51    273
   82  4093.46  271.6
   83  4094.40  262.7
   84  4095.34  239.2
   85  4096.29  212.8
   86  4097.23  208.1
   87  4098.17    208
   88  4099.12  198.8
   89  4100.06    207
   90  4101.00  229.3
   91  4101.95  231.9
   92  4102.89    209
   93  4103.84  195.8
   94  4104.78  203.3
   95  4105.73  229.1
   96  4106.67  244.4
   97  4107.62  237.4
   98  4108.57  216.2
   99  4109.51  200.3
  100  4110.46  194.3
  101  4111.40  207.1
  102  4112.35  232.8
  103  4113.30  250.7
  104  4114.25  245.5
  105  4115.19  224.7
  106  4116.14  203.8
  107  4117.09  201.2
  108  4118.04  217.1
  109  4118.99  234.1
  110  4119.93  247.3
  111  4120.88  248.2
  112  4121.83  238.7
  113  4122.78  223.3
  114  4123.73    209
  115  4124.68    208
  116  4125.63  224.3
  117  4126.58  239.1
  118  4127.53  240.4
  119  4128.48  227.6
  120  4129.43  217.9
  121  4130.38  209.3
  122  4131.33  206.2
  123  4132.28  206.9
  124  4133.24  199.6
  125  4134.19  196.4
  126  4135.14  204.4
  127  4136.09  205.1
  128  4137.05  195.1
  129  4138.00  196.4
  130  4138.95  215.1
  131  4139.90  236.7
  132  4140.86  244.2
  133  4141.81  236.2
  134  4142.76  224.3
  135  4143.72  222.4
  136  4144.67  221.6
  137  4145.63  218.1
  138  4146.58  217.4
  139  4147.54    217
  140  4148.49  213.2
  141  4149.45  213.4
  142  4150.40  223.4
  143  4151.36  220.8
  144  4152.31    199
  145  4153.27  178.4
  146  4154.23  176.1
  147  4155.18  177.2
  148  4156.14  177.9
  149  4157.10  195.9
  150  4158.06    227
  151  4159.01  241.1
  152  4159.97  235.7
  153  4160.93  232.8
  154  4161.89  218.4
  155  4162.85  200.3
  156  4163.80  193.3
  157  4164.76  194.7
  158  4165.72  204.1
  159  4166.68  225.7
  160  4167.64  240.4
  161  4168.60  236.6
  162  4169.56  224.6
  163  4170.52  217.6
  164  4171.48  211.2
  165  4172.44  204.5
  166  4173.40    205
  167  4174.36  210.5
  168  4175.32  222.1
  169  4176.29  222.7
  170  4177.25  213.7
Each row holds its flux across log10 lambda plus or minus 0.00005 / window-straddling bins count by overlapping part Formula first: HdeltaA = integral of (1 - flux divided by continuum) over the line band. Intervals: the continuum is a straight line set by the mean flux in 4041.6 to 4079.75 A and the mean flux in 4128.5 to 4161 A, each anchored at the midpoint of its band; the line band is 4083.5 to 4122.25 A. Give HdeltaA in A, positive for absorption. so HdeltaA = -3.1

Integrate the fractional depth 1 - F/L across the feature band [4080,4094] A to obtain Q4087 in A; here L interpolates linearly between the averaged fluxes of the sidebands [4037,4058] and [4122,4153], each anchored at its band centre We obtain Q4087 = -1.6 A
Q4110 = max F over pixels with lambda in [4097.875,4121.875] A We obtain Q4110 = 250.7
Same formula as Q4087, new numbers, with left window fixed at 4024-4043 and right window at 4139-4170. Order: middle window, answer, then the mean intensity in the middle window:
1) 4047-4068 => 1.3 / 213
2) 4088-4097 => -1.2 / 254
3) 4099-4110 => 0.2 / 217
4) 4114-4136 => -0.1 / 220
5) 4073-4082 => 0.3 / 217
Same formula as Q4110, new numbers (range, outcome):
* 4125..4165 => 244.2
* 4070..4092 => 273.4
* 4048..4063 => 248.4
